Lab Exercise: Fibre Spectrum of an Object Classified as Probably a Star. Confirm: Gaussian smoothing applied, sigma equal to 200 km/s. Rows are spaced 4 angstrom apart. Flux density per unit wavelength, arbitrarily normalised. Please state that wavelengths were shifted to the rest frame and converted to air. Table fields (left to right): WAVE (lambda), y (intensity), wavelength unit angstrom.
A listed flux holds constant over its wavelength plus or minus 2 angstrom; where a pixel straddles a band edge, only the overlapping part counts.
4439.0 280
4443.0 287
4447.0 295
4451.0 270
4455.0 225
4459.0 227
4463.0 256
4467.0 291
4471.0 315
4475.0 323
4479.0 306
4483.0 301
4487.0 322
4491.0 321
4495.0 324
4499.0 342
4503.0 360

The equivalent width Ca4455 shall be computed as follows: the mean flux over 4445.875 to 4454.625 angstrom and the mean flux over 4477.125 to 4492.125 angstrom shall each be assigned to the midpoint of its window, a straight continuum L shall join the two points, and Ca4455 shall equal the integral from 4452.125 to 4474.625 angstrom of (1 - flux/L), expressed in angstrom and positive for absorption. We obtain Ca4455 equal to 1.5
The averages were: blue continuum 271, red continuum 312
